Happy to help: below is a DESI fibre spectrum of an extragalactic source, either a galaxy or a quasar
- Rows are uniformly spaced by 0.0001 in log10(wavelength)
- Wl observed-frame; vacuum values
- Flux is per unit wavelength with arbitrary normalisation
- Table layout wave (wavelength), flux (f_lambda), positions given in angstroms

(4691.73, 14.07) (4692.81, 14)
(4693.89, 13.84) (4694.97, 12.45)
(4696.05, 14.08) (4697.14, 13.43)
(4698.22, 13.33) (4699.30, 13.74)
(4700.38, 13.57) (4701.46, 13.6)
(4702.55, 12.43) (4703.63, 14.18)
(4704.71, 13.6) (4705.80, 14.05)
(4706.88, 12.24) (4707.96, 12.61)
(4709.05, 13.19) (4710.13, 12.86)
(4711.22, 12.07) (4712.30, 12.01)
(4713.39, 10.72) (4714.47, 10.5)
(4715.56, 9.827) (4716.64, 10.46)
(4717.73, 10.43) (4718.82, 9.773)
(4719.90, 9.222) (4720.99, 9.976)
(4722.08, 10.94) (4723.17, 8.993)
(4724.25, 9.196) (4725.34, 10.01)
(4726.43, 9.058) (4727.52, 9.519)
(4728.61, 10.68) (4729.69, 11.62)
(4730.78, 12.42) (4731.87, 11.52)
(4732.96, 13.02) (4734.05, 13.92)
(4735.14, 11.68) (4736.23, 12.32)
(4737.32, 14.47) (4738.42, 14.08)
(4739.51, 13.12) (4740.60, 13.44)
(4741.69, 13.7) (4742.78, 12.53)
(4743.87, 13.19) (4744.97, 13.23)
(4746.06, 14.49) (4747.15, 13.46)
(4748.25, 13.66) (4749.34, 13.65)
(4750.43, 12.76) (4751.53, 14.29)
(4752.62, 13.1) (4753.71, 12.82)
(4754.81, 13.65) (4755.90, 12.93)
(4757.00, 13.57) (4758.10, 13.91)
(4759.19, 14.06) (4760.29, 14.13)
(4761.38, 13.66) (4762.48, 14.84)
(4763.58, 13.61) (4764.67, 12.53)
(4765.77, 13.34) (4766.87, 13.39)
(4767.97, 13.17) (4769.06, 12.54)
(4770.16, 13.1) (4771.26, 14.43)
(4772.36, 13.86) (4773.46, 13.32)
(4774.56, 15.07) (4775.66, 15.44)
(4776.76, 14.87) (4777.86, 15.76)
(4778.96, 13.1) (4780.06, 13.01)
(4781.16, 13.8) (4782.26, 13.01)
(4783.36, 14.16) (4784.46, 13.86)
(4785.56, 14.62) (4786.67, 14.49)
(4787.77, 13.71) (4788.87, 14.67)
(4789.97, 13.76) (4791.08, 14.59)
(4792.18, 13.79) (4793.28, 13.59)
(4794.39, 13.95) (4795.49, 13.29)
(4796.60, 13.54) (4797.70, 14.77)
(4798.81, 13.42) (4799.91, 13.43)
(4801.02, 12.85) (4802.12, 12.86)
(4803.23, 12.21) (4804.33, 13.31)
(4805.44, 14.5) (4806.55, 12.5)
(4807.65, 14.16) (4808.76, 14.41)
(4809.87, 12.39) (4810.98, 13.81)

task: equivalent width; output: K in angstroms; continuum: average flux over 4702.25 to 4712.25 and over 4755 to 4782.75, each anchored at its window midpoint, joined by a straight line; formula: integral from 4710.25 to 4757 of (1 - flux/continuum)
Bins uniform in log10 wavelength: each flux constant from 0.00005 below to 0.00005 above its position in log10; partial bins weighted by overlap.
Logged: 4.74 angstroms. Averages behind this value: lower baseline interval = 13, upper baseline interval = 13.8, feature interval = 12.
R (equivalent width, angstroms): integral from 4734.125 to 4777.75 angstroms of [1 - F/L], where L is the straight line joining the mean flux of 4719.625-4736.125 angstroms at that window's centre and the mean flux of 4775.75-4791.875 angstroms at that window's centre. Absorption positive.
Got -3.9 angstroms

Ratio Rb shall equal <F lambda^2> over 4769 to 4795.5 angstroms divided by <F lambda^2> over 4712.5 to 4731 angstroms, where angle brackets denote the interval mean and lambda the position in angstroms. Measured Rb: 1.4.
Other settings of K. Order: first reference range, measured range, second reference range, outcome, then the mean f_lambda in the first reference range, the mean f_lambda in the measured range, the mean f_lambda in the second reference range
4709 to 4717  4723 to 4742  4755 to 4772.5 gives 0.6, 11.4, 11.9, 13.6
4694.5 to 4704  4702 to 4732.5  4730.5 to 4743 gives 4.7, 13.4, 11.2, 13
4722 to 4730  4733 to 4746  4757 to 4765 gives -2.1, 9.91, 13.3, 13.8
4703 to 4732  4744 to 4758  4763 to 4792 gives -0.9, 11.2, 13.5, 13.9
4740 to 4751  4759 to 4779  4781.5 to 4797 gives -0.3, 13.4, 13.9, 13.9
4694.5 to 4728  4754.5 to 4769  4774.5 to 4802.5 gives -0.4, 11.7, 13.6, 14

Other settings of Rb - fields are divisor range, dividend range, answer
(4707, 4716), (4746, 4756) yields 1.16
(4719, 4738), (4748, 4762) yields 1.24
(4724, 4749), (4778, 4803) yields 1.13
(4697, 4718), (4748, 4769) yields 1.11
